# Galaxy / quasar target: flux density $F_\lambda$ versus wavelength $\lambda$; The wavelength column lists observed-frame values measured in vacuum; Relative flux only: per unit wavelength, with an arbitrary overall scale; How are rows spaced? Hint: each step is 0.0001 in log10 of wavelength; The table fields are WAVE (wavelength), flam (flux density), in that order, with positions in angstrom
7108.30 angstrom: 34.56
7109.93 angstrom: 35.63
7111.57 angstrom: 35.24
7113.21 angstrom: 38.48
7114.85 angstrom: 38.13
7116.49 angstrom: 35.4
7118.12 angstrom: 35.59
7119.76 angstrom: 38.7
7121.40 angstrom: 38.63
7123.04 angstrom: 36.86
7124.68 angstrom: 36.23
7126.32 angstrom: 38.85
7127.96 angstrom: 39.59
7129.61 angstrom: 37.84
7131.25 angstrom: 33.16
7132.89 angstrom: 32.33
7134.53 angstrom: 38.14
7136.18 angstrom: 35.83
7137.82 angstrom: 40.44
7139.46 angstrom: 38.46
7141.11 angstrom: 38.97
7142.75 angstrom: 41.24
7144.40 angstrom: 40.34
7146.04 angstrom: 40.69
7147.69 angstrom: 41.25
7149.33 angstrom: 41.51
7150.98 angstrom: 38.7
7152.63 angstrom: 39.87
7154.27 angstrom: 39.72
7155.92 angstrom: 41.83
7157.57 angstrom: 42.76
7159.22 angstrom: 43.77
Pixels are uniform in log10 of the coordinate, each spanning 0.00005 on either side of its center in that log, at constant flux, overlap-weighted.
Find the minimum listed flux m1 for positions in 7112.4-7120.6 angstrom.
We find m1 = 35.4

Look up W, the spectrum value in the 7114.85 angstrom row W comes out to 38.13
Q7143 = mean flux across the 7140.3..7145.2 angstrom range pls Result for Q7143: 40.2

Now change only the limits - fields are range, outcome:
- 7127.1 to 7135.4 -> 36.2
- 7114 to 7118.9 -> 36.4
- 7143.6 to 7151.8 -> 40.5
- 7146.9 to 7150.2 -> 41.4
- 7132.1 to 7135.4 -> 35.2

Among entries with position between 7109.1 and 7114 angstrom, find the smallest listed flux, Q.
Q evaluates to 35.24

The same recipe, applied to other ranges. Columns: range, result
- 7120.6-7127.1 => 36.23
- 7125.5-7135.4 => 32.33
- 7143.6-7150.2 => 40.34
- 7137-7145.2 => 38.46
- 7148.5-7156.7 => 38.7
